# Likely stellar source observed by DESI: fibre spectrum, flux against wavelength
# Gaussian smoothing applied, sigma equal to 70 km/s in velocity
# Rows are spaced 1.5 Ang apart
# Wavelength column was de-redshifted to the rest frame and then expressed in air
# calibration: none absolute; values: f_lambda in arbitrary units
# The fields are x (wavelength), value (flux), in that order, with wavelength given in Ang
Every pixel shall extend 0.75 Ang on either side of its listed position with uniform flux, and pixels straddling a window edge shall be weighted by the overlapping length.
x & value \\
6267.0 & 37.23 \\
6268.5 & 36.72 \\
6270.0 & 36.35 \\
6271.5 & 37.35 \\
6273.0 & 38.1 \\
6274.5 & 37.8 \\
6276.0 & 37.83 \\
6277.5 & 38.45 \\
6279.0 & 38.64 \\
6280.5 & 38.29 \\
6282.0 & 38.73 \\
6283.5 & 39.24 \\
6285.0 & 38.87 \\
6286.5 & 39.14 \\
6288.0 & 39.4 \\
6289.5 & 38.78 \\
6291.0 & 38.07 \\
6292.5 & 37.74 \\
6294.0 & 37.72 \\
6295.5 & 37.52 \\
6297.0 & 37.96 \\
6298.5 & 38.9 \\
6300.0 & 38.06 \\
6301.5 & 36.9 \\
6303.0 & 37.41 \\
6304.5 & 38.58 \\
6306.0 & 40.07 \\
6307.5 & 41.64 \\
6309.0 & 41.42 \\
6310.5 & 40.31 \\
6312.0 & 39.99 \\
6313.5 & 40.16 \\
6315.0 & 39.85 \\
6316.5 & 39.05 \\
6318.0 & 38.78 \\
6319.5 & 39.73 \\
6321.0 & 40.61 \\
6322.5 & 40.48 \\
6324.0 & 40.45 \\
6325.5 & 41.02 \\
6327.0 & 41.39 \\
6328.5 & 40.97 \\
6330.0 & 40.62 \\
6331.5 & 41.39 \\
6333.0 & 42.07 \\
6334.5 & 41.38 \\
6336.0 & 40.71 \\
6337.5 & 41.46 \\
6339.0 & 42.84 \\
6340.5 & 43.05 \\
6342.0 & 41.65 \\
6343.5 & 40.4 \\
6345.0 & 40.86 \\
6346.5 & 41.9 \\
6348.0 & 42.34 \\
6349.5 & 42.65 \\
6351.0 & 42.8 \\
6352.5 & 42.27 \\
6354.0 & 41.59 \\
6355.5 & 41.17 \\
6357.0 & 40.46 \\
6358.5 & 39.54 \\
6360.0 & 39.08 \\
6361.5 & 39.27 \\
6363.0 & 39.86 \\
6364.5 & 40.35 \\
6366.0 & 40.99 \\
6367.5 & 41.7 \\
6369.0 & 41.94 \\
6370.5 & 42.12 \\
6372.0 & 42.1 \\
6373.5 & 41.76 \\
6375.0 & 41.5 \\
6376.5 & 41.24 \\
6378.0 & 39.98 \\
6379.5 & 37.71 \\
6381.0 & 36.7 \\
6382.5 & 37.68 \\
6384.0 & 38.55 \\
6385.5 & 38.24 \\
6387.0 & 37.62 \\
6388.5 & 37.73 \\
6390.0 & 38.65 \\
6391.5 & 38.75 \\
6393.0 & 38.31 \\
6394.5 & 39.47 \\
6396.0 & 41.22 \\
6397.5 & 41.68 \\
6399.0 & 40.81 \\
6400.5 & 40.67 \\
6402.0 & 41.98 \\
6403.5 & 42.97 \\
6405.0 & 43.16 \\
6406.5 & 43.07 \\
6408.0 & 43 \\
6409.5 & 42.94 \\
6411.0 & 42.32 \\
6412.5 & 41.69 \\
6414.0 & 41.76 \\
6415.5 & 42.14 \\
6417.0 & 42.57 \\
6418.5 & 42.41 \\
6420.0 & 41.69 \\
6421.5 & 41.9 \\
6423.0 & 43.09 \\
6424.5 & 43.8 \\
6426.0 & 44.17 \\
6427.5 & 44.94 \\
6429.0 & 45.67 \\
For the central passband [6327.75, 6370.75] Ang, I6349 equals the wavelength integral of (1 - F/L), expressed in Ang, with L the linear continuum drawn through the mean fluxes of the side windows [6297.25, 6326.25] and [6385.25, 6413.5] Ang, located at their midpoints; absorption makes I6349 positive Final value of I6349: -1.24 Ang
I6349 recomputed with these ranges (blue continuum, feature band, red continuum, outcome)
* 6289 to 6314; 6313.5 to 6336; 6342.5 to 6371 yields -0.4 Ang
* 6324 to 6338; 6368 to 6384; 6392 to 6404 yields 0.3 Ang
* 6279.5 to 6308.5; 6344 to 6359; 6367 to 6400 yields -0.8 Ang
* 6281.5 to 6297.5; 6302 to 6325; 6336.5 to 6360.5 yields -0.1 Ang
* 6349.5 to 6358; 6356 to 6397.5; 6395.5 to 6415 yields 2.1 Ang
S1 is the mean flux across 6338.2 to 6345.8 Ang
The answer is 41.8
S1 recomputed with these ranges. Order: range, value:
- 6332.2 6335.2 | 41.7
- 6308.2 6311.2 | 40.9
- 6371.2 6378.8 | 41.3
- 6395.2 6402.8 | 41.3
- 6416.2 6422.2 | 42.1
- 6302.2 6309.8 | 39.8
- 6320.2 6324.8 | 40.5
